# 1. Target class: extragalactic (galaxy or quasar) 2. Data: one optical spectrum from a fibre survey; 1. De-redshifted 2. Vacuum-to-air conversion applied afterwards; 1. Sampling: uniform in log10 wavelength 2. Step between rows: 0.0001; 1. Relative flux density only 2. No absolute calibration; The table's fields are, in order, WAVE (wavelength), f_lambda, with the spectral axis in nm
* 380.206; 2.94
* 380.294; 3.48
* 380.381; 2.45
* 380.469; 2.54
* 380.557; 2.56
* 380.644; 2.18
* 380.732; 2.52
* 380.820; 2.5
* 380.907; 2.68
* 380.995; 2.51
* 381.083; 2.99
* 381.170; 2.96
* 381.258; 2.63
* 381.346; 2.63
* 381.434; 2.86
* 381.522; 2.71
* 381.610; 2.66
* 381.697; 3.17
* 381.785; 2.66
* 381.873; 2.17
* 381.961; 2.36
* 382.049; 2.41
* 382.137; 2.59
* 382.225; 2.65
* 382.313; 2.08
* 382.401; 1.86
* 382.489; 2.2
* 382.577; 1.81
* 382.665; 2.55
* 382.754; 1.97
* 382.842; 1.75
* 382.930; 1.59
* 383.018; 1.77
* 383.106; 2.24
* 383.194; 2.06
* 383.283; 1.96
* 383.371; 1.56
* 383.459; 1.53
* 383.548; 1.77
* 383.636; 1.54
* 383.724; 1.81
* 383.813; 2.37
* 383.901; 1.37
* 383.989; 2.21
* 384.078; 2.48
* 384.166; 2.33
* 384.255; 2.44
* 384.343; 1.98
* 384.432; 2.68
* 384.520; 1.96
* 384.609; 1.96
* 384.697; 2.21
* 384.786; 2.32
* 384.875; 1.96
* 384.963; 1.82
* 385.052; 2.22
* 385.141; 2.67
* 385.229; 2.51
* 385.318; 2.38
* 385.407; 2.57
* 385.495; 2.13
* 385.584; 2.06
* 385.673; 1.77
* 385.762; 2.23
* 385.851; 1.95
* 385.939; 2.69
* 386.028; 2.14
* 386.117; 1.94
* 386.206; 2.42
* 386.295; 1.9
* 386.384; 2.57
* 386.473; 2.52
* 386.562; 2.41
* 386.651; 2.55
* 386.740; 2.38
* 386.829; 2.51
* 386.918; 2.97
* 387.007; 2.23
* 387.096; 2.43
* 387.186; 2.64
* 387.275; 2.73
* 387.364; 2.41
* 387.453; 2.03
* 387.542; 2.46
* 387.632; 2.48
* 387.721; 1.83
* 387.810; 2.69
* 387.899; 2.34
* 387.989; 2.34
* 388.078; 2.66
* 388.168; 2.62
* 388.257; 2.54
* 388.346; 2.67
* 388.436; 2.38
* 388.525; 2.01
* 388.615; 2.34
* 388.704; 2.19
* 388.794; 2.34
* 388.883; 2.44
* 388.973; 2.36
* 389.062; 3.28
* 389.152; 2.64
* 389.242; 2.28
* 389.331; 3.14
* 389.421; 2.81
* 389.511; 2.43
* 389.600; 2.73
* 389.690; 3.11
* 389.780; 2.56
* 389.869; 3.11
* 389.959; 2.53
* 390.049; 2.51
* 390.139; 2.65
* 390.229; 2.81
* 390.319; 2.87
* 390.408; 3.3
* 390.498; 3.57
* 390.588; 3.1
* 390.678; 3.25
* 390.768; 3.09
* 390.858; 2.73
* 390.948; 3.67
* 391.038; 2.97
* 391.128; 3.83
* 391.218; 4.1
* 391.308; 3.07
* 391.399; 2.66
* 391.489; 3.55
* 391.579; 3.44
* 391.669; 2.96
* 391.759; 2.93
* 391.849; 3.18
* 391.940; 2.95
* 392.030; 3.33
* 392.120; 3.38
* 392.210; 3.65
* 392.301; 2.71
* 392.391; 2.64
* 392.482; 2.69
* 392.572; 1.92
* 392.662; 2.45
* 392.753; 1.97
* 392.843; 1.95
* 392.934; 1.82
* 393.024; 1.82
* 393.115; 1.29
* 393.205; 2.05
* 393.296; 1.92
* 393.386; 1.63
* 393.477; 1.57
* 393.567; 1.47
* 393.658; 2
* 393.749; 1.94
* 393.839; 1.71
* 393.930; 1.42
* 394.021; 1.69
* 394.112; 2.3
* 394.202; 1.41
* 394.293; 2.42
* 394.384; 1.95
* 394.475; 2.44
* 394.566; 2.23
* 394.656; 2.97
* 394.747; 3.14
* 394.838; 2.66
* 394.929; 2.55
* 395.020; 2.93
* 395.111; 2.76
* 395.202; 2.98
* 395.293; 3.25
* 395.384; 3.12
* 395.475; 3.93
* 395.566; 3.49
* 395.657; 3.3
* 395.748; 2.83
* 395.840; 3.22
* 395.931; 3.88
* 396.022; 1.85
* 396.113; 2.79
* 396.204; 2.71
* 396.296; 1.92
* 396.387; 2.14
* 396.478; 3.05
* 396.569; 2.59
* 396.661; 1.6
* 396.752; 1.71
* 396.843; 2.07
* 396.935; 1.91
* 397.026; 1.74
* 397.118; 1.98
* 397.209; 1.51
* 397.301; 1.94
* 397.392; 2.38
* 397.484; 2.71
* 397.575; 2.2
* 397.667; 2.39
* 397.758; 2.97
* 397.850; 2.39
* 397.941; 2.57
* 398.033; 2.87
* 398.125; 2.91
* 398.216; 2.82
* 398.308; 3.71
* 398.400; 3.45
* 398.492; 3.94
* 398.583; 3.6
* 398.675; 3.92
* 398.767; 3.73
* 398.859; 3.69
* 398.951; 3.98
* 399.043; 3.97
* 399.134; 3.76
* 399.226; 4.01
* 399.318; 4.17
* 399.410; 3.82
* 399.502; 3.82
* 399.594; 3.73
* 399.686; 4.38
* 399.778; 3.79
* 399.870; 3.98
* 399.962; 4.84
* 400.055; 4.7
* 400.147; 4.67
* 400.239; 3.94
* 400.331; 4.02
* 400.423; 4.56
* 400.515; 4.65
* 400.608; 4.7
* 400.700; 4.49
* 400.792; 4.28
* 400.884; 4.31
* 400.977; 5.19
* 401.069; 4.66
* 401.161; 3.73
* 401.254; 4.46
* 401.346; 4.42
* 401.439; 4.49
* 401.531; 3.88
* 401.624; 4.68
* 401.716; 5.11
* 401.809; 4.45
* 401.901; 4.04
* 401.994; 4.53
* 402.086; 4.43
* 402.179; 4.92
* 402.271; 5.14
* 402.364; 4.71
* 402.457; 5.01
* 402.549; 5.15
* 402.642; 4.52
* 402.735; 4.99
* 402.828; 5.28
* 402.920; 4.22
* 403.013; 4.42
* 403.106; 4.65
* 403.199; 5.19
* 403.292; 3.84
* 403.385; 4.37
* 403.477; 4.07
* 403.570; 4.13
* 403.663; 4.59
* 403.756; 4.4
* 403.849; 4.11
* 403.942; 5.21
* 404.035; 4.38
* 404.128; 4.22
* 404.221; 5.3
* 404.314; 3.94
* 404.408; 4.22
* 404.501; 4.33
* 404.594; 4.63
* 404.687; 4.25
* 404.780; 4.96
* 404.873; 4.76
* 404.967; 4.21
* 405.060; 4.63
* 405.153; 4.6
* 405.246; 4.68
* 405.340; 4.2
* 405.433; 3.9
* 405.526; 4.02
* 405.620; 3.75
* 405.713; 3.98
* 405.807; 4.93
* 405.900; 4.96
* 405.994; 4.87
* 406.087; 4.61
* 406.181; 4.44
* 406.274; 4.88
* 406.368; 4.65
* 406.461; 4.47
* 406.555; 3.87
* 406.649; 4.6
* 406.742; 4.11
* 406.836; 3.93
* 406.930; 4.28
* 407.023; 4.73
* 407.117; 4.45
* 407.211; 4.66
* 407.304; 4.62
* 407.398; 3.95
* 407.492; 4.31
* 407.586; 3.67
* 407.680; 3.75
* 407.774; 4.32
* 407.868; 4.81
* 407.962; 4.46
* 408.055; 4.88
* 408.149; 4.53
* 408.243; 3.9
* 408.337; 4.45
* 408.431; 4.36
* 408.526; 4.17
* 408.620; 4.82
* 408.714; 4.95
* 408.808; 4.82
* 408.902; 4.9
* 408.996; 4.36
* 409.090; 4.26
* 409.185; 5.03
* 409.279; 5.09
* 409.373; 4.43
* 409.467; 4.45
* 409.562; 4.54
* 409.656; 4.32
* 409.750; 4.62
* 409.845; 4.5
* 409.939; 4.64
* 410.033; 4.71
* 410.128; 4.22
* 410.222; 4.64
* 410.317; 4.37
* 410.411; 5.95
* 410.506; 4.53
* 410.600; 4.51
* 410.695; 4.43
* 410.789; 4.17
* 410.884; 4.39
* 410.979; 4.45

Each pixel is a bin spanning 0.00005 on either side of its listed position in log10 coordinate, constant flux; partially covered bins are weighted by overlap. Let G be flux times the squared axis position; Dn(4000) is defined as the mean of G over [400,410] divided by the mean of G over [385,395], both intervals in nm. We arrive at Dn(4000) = 1.9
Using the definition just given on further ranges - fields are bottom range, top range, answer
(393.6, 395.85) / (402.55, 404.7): 1.83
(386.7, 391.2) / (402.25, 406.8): 1.81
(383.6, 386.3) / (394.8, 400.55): 1.56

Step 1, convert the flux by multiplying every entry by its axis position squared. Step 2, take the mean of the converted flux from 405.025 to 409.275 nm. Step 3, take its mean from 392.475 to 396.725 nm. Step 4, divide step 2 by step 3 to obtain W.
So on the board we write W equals 1.99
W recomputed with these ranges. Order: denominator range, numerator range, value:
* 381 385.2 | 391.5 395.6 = 1.17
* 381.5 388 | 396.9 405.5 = 1.97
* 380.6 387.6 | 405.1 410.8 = 2.21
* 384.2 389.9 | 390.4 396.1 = 1.15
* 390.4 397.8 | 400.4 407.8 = 1.83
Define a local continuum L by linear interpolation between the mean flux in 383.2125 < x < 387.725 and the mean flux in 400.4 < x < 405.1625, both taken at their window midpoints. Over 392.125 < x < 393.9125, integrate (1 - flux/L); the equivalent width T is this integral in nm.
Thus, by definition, 0.63 nm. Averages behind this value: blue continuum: 2.22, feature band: 2.08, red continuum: 4.55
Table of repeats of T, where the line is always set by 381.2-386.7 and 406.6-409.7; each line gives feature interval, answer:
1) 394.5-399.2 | 0.79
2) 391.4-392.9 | 0.06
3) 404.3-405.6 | -0.07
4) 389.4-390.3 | 0.01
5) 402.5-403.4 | -0.16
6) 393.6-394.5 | 0.35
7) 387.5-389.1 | 0.11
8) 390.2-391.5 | -0.17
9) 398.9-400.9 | -0.28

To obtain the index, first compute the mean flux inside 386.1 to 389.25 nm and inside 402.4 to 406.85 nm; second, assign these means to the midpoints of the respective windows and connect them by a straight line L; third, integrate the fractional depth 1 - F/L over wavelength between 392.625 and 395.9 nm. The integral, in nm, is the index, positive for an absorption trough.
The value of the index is 0.91 nm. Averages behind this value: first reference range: 2.44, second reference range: 4.49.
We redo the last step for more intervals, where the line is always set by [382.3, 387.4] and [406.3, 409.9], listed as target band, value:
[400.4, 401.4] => -0.200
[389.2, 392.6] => -0.301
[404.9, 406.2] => -0.067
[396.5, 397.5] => 0.400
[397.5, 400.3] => -0.044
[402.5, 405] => -0.318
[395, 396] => -0.001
